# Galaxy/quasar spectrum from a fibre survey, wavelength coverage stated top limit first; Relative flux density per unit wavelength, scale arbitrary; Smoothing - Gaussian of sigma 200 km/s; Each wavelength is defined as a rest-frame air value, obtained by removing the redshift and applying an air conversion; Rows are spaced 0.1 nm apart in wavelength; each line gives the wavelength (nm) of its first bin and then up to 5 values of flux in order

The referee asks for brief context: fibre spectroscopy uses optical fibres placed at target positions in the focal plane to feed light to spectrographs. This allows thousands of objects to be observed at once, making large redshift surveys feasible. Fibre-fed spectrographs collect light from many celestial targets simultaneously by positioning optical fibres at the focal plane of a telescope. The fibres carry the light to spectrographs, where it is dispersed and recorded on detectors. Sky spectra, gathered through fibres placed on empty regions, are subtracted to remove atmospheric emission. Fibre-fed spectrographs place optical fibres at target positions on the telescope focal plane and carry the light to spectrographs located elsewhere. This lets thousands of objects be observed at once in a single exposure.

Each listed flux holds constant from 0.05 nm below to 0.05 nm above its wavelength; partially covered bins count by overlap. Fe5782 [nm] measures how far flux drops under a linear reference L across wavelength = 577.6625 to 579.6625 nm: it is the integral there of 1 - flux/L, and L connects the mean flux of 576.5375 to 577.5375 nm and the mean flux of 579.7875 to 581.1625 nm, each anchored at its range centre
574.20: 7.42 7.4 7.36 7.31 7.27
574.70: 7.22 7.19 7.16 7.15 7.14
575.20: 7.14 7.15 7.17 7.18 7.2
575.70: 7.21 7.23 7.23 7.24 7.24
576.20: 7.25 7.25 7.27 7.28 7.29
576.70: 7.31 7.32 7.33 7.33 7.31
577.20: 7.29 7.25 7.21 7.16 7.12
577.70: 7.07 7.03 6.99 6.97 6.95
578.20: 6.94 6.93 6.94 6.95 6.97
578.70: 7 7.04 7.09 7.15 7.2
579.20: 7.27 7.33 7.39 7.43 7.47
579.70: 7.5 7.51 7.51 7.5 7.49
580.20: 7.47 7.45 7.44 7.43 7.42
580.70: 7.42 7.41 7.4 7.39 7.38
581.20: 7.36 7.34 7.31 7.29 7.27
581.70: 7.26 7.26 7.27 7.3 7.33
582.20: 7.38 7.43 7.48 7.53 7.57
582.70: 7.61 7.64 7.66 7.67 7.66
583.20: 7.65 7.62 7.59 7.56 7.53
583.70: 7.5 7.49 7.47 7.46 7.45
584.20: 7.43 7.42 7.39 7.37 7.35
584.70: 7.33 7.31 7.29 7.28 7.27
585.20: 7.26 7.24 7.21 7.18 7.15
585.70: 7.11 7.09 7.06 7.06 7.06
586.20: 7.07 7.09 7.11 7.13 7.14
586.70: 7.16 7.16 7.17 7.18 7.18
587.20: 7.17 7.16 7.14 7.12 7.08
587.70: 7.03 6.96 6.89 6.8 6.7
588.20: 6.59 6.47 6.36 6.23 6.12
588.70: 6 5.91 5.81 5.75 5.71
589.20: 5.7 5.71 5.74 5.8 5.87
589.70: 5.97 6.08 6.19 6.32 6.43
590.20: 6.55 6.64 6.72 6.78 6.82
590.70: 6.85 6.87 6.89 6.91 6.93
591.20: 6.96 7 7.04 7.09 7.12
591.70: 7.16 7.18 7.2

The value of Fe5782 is 0.07 nm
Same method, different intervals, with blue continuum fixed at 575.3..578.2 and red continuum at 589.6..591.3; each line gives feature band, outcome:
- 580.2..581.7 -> -0.08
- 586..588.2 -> -0.10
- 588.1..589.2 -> 0.10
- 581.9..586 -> -0.31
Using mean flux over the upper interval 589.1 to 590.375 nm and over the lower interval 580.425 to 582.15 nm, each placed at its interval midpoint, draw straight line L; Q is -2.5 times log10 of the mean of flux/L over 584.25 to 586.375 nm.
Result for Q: -0.07 mag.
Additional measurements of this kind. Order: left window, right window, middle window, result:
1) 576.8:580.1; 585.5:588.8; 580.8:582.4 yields -0.036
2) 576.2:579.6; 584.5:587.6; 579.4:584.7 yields -0.041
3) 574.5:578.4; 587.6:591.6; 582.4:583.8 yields -0.117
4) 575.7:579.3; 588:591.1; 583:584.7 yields -0.121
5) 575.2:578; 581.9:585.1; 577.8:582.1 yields 0.010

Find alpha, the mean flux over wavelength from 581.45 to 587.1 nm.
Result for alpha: 7.34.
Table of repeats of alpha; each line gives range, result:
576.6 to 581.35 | 7.26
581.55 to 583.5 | 7.49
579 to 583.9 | 7.44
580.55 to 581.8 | 7.35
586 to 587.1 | 7.13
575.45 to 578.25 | 7.19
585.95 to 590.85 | 6.6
